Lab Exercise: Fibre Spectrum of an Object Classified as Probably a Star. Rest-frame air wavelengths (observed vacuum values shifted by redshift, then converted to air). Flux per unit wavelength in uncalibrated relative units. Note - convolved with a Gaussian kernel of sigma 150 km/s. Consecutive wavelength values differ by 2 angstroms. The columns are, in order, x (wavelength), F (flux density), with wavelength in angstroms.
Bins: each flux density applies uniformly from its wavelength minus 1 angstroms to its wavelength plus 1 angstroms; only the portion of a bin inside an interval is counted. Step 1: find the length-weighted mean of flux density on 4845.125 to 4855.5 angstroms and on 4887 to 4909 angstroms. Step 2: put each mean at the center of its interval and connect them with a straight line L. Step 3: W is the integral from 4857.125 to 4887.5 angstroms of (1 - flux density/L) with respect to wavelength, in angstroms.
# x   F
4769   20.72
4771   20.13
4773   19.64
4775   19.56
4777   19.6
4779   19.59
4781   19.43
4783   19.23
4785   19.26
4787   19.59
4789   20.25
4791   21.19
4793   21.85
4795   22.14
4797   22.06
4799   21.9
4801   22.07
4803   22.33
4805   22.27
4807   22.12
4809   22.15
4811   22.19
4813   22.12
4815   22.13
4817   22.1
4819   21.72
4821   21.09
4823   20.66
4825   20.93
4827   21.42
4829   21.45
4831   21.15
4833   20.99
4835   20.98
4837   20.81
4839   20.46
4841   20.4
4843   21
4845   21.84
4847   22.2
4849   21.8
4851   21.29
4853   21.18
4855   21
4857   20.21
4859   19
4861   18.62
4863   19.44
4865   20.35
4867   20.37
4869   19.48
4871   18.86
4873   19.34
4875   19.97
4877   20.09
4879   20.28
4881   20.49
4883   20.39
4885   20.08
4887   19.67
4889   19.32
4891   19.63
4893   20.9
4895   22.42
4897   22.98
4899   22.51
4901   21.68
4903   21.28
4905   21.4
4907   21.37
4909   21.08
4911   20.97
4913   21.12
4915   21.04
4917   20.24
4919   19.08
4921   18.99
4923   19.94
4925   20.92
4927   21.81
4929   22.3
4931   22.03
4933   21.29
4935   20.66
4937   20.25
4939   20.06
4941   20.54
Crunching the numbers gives 2.32 angstroms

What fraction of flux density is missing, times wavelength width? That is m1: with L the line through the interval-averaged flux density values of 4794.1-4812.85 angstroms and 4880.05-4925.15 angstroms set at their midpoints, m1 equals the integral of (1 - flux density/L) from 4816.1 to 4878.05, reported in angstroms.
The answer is 2.5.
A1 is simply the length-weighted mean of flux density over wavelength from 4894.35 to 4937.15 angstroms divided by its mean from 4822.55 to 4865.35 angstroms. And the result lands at 1.02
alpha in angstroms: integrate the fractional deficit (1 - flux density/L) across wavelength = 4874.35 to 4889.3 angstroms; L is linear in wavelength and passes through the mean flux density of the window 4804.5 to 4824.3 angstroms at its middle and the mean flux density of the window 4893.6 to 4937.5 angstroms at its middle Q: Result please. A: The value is 0.9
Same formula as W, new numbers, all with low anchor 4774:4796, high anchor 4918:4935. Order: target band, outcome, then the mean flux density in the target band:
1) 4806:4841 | -1.9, 21.4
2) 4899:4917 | -0.5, 21.3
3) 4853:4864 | 0.4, 19.8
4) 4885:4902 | -0.4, 21.1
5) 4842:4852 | -0.6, 21.6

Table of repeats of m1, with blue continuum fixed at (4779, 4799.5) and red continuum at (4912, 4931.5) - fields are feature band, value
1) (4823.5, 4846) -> -0.42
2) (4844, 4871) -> 0.26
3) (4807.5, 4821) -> -0.90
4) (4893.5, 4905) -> -0.75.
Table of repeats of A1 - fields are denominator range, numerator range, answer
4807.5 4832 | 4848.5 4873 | 0.93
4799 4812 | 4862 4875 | 0.89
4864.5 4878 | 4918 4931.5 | 1.05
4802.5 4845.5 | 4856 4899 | 0.94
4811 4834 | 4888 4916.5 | 0.99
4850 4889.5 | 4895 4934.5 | 1.06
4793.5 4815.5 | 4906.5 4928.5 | 0.93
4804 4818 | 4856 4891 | 0.89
